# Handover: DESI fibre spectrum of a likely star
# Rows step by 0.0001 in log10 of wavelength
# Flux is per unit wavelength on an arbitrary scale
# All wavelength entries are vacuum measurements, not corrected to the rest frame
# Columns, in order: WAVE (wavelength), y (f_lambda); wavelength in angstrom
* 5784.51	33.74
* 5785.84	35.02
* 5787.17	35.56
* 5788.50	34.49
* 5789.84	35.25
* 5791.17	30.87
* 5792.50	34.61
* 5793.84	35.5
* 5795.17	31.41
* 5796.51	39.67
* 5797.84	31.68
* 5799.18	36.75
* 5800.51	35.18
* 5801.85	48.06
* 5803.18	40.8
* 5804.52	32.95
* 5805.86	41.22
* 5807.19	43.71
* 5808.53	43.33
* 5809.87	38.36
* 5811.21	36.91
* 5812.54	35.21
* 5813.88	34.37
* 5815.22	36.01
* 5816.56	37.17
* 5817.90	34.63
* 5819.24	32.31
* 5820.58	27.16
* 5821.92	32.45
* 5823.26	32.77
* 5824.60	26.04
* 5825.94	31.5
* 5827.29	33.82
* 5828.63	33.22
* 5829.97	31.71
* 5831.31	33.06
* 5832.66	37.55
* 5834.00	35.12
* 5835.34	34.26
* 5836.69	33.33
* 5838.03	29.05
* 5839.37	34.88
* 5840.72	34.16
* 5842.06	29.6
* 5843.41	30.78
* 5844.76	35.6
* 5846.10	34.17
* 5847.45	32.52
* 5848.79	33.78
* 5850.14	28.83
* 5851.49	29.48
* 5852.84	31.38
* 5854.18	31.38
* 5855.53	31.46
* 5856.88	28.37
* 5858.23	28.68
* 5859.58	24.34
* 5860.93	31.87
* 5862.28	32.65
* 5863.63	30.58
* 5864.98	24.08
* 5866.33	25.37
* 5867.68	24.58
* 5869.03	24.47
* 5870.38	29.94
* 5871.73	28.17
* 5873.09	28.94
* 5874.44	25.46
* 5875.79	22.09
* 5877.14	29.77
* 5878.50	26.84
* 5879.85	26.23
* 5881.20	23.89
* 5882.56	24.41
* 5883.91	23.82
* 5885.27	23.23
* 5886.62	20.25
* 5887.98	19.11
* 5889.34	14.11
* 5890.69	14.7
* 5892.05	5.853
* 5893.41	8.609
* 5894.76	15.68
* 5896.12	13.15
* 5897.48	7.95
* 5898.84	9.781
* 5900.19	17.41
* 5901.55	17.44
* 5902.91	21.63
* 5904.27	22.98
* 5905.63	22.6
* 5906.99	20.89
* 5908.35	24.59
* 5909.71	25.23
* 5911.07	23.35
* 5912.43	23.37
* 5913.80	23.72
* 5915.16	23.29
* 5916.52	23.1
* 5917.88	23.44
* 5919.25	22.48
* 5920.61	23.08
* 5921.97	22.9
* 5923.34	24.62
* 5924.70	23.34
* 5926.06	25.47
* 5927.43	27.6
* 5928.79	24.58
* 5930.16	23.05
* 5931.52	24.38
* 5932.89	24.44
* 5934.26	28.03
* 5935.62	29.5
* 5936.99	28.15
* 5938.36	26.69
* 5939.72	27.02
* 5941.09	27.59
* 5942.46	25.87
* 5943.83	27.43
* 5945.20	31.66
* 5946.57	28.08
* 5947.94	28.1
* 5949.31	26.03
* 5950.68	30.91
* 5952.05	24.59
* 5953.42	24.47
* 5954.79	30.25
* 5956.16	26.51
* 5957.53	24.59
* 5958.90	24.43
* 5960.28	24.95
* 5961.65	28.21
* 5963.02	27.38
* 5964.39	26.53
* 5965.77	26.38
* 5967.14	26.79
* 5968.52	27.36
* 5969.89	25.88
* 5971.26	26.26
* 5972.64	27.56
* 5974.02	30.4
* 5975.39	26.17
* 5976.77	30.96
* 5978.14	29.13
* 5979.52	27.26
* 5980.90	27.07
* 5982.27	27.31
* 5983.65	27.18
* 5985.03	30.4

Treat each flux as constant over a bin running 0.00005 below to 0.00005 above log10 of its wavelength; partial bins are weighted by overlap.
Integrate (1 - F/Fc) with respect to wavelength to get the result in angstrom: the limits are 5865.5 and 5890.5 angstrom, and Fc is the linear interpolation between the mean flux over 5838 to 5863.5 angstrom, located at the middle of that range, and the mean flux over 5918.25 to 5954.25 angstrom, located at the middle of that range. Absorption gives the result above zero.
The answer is 4.5 angstrom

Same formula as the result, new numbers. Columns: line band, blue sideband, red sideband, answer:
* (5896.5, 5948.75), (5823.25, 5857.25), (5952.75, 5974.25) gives 8.5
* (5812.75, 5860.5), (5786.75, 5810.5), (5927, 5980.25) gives 3.5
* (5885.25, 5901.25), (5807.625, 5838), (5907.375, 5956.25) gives 8.3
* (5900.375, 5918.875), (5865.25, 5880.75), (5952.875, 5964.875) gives 2.7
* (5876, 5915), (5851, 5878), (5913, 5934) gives 9.4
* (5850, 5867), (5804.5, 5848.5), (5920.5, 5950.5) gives 1.5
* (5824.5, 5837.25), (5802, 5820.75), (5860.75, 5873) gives 0.3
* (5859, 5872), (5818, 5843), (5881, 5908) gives -1.9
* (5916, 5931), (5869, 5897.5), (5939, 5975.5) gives 0.2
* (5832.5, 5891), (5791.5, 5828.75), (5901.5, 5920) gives 2.0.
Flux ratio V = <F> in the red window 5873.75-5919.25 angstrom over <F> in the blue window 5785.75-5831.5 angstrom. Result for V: 0.6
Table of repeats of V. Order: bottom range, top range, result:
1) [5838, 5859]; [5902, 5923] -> 0.73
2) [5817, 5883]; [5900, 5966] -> 0.84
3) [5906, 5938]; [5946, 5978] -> 1.11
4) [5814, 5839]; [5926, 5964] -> 0.81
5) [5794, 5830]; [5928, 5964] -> 0.75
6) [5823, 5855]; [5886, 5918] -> 0.57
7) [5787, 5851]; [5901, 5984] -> 0.75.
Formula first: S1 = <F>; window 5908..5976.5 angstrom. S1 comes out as 26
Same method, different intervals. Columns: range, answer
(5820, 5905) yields 26.4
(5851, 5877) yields 28.1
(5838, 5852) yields 32.2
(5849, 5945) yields 23.9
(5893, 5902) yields 12.9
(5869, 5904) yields 20.1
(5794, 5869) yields 33.2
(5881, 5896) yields 17.2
